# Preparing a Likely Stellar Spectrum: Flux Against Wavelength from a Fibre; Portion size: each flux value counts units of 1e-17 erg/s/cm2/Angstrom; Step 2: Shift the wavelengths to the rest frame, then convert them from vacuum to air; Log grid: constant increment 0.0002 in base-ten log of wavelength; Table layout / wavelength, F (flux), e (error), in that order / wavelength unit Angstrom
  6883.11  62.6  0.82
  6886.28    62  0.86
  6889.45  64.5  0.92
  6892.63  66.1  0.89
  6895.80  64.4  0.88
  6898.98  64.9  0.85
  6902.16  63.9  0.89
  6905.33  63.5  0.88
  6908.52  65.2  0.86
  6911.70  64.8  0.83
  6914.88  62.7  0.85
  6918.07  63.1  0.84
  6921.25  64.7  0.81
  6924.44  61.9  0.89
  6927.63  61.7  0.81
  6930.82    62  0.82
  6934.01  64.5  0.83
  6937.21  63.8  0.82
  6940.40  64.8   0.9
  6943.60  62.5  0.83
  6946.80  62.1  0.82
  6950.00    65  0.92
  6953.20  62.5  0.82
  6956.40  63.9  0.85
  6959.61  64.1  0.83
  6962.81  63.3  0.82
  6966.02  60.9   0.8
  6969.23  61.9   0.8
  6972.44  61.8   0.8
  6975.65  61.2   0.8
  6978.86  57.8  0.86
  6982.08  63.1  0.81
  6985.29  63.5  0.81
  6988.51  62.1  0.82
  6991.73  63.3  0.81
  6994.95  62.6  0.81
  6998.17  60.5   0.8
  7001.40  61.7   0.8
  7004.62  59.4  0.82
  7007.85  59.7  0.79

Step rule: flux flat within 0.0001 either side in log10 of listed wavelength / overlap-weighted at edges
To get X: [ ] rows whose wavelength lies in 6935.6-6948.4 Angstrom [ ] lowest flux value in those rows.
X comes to 62.1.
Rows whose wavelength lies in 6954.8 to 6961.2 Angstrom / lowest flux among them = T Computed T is 63.9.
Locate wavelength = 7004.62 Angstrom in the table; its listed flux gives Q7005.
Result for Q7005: 59.4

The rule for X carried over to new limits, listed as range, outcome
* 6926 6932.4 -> 61.7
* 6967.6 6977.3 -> 61.2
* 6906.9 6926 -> 61.9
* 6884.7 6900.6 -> 62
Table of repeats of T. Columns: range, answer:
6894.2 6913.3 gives 63.5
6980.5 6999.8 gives 60.5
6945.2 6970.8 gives 60.9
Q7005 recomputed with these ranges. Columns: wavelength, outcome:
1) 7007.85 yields 59.7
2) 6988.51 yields 62.1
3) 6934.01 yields 64.5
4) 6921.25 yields 64.7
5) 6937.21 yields 63.8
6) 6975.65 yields 61.2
